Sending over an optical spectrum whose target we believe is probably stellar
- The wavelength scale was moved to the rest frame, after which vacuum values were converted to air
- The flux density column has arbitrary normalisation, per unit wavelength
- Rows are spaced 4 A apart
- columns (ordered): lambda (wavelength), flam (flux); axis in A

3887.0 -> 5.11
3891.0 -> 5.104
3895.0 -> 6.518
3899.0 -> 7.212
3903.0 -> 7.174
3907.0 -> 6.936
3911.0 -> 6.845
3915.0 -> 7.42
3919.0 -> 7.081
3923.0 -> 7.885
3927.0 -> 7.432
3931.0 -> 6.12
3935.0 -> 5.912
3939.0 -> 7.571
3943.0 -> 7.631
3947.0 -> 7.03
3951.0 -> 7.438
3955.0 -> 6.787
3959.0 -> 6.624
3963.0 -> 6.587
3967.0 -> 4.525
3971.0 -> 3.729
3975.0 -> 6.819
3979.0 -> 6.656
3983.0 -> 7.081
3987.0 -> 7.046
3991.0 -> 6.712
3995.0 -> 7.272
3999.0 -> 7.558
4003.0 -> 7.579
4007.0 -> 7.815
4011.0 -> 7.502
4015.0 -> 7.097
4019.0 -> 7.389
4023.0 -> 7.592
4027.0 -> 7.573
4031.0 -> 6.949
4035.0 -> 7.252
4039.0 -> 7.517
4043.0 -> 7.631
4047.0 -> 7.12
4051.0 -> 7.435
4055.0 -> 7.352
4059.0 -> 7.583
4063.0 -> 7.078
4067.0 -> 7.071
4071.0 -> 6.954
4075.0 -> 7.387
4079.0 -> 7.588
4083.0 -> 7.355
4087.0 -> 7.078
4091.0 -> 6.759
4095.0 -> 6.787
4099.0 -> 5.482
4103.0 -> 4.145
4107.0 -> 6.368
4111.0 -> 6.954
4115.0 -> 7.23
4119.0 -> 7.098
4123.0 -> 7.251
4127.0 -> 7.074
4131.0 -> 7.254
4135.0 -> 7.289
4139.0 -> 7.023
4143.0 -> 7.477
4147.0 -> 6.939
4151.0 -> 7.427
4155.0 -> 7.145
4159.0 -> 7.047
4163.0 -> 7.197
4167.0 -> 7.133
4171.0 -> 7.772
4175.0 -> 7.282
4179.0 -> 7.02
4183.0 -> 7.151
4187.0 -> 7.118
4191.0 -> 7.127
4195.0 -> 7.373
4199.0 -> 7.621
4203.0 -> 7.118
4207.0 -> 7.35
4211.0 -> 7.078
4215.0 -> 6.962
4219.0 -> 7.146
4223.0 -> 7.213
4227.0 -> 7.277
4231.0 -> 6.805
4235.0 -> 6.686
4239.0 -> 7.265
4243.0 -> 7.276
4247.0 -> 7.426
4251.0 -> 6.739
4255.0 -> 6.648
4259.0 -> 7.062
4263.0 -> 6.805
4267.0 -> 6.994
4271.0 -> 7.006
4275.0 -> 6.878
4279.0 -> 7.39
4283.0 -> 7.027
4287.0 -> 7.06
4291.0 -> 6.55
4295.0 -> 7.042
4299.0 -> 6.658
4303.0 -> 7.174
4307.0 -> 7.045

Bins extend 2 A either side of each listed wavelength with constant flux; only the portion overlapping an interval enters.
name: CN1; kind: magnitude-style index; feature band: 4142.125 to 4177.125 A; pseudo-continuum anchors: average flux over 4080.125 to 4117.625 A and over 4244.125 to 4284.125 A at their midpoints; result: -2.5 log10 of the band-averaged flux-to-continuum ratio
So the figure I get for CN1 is -0.09 mag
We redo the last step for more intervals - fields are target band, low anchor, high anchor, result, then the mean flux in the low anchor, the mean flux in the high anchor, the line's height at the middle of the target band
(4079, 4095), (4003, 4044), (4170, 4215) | 0.04 mag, 7.43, 7.25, 7.36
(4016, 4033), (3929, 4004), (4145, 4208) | -0.08 mag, 6.66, 7.24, 6.82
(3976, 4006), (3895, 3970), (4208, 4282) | -0.04 mag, 6.85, 7.04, 6.88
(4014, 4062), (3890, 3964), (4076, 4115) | -0.11 mag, 6.94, 6.56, 6.69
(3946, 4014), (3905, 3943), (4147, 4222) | 0.05 mag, 7.05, 7.22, 7.09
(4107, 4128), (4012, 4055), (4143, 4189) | 0.03 mag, 7.36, 7.21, 7.27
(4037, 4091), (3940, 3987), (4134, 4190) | -0.07 mag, 6.5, 7.21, 6.86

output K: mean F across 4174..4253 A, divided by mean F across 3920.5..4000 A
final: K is 1.07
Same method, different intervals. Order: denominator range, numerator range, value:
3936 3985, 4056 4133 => 1.05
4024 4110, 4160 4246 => 1.03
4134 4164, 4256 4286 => 0.98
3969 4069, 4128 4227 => 1.01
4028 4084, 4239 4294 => 0.96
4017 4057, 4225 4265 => 0.95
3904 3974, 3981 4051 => 1.10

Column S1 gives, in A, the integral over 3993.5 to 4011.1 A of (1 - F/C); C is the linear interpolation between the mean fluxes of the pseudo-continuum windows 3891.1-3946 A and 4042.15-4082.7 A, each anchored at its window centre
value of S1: -0.9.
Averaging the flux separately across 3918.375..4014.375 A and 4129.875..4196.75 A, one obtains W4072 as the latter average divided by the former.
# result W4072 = 1.1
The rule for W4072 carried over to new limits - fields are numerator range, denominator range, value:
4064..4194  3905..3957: 0.99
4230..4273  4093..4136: 1.05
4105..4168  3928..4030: 1.04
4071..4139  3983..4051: 0.93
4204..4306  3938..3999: 1.06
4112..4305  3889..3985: 1.07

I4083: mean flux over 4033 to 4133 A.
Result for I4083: 6.99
